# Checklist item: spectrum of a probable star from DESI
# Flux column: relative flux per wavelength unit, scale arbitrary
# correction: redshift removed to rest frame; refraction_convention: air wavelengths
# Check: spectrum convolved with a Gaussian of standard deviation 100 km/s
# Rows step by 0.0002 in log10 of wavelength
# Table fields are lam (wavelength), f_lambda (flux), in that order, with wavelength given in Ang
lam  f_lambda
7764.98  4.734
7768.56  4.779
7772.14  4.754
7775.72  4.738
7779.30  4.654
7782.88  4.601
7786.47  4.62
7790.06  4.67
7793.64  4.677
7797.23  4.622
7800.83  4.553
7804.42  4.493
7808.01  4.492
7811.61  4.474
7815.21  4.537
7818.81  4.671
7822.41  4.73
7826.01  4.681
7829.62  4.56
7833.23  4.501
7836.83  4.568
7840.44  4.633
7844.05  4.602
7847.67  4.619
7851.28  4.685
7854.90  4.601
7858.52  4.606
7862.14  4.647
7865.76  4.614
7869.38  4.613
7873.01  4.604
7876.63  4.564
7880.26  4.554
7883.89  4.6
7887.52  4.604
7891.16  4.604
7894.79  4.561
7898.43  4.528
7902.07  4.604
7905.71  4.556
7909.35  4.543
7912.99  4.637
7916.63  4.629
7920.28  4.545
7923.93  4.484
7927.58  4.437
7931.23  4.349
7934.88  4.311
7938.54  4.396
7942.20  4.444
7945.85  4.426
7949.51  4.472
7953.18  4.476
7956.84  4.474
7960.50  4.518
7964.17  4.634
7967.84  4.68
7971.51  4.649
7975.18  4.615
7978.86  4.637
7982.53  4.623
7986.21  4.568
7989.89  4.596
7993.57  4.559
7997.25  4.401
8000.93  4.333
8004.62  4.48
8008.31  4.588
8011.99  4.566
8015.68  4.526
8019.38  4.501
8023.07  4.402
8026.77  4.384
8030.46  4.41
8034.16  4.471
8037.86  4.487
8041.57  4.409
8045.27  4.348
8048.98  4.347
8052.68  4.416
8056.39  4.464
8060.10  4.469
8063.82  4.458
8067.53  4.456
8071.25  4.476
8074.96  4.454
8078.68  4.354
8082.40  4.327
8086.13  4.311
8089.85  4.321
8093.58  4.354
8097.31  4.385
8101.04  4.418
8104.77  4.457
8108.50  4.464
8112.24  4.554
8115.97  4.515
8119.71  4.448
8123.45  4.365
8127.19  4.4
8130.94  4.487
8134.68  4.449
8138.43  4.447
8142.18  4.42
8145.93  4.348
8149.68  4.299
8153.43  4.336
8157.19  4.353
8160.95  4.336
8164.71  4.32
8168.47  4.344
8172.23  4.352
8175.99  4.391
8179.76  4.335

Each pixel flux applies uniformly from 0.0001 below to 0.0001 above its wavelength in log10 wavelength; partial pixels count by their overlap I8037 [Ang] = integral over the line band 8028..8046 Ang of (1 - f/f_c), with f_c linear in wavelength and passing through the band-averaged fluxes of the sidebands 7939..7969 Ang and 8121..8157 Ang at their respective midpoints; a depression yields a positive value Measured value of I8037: 0.1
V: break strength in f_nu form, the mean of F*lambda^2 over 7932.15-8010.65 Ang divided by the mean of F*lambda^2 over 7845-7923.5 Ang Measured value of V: 1.0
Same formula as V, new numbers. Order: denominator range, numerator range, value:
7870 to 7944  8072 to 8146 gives 1.03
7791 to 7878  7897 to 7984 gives 1.01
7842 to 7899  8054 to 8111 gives 1.01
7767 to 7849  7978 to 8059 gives 1.02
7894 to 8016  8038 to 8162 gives 1.01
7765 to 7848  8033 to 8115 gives 1.02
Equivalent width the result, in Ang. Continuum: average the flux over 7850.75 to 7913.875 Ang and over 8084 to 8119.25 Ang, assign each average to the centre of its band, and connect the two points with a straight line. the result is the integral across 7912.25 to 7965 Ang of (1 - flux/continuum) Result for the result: 0.8 Ang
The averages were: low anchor 4.59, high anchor 4.42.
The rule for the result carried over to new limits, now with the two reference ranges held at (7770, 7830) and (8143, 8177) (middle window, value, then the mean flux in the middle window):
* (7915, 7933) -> 0.2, 4.49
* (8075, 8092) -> 0.2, 4.34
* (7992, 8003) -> 0.1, 4.43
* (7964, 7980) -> -0.6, 4.64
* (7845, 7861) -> -0.2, 4.62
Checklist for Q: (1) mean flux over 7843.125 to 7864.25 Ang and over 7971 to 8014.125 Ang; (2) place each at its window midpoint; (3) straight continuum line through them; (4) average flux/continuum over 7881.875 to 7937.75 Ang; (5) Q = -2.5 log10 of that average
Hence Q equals 0.02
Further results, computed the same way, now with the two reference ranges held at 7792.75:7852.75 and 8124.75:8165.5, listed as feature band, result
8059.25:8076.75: -0.01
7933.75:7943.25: 0.03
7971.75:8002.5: -0.02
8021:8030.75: 0.01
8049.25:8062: 0.00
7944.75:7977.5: -0.01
